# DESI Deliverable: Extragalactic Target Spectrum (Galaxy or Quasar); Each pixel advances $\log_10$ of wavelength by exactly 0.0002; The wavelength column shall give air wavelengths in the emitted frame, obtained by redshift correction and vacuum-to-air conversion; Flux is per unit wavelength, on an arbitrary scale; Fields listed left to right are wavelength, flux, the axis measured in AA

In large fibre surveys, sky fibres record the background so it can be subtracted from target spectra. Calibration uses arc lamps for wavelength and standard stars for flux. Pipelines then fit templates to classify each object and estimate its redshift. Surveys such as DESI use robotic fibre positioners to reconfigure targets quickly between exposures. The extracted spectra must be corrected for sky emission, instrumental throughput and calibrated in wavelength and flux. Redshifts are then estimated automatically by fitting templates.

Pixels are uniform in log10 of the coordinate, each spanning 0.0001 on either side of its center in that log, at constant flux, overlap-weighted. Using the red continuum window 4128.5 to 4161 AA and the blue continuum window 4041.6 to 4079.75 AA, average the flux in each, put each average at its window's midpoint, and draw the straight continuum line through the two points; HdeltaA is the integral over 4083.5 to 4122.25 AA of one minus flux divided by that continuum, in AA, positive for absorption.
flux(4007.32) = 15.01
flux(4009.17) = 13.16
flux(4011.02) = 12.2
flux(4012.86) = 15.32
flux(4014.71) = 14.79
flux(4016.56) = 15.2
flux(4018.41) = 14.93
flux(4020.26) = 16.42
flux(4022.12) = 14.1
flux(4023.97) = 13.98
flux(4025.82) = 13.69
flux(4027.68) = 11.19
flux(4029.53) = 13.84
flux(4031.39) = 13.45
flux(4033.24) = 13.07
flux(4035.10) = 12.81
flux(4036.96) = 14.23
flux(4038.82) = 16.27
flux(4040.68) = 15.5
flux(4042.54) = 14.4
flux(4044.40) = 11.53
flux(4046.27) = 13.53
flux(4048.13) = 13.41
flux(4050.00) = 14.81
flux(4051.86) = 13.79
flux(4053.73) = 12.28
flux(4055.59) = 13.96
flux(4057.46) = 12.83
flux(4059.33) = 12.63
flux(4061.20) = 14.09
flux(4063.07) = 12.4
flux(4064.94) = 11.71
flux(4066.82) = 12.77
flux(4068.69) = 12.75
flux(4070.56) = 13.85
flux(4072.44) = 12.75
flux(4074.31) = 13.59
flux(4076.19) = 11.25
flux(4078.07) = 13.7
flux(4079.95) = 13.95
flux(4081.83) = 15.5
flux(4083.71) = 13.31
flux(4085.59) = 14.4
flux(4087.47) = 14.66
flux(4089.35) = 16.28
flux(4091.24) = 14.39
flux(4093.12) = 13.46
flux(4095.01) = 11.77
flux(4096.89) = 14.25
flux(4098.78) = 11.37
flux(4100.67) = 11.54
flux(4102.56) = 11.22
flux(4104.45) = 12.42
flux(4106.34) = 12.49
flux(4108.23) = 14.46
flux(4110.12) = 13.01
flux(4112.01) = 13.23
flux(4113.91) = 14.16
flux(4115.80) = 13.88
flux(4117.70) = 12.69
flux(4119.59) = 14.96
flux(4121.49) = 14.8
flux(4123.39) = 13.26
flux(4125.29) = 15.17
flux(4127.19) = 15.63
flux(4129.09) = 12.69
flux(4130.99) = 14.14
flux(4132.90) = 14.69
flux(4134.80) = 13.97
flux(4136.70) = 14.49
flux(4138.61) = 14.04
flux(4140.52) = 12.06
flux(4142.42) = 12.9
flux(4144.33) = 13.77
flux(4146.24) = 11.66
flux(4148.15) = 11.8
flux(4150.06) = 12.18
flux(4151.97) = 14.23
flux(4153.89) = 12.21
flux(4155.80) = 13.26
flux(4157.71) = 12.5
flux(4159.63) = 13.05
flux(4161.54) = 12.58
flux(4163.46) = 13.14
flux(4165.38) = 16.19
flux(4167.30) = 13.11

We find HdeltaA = -1.0 AA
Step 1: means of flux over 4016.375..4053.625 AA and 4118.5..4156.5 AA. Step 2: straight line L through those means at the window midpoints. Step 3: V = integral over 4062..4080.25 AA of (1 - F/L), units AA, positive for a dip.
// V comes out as 1.3 AA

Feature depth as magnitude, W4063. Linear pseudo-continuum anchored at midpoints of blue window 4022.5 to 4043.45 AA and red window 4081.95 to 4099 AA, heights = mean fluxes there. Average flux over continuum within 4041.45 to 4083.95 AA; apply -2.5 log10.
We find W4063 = 0.05 mag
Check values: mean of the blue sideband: 13.9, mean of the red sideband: 14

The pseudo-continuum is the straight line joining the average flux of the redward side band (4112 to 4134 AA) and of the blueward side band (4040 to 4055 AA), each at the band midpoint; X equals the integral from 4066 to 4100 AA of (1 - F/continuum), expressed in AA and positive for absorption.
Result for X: 0.8 AA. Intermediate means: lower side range 13.6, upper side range 14.1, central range 13.5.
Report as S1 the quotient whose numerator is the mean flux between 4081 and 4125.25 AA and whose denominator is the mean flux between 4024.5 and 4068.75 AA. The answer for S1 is 1.0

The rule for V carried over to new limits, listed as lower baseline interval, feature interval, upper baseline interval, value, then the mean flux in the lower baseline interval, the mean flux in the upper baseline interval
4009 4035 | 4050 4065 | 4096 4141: 0.7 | 13.9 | 13.5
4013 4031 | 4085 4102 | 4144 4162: -0.1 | 14.3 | 12.7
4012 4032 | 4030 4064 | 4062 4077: -0.5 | 14.3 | 12.7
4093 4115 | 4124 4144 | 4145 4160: -2.0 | 12.8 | 12.6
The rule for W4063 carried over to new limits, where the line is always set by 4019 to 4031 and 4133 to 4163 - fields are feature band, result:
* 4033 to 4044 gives -0.04 mag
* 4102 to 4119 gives 0.01 mag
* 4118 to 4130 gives -0.09 mag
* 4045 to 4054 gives 0.01 mag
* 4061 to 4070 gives 0.08 mag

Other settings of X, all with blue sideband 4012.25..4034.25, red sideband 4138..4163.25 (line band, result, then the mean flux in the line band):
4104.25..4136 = -1.93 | 13.9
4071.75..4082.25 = 0.15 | 13.4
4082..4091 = -0.83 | 14.7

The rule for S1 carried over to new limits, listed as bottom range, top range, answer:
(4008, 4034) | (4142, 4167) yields 0.93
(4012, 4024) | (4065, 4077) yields 0.85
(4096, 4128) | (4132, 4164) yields 0.97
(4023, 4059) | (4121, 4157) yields 0.99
